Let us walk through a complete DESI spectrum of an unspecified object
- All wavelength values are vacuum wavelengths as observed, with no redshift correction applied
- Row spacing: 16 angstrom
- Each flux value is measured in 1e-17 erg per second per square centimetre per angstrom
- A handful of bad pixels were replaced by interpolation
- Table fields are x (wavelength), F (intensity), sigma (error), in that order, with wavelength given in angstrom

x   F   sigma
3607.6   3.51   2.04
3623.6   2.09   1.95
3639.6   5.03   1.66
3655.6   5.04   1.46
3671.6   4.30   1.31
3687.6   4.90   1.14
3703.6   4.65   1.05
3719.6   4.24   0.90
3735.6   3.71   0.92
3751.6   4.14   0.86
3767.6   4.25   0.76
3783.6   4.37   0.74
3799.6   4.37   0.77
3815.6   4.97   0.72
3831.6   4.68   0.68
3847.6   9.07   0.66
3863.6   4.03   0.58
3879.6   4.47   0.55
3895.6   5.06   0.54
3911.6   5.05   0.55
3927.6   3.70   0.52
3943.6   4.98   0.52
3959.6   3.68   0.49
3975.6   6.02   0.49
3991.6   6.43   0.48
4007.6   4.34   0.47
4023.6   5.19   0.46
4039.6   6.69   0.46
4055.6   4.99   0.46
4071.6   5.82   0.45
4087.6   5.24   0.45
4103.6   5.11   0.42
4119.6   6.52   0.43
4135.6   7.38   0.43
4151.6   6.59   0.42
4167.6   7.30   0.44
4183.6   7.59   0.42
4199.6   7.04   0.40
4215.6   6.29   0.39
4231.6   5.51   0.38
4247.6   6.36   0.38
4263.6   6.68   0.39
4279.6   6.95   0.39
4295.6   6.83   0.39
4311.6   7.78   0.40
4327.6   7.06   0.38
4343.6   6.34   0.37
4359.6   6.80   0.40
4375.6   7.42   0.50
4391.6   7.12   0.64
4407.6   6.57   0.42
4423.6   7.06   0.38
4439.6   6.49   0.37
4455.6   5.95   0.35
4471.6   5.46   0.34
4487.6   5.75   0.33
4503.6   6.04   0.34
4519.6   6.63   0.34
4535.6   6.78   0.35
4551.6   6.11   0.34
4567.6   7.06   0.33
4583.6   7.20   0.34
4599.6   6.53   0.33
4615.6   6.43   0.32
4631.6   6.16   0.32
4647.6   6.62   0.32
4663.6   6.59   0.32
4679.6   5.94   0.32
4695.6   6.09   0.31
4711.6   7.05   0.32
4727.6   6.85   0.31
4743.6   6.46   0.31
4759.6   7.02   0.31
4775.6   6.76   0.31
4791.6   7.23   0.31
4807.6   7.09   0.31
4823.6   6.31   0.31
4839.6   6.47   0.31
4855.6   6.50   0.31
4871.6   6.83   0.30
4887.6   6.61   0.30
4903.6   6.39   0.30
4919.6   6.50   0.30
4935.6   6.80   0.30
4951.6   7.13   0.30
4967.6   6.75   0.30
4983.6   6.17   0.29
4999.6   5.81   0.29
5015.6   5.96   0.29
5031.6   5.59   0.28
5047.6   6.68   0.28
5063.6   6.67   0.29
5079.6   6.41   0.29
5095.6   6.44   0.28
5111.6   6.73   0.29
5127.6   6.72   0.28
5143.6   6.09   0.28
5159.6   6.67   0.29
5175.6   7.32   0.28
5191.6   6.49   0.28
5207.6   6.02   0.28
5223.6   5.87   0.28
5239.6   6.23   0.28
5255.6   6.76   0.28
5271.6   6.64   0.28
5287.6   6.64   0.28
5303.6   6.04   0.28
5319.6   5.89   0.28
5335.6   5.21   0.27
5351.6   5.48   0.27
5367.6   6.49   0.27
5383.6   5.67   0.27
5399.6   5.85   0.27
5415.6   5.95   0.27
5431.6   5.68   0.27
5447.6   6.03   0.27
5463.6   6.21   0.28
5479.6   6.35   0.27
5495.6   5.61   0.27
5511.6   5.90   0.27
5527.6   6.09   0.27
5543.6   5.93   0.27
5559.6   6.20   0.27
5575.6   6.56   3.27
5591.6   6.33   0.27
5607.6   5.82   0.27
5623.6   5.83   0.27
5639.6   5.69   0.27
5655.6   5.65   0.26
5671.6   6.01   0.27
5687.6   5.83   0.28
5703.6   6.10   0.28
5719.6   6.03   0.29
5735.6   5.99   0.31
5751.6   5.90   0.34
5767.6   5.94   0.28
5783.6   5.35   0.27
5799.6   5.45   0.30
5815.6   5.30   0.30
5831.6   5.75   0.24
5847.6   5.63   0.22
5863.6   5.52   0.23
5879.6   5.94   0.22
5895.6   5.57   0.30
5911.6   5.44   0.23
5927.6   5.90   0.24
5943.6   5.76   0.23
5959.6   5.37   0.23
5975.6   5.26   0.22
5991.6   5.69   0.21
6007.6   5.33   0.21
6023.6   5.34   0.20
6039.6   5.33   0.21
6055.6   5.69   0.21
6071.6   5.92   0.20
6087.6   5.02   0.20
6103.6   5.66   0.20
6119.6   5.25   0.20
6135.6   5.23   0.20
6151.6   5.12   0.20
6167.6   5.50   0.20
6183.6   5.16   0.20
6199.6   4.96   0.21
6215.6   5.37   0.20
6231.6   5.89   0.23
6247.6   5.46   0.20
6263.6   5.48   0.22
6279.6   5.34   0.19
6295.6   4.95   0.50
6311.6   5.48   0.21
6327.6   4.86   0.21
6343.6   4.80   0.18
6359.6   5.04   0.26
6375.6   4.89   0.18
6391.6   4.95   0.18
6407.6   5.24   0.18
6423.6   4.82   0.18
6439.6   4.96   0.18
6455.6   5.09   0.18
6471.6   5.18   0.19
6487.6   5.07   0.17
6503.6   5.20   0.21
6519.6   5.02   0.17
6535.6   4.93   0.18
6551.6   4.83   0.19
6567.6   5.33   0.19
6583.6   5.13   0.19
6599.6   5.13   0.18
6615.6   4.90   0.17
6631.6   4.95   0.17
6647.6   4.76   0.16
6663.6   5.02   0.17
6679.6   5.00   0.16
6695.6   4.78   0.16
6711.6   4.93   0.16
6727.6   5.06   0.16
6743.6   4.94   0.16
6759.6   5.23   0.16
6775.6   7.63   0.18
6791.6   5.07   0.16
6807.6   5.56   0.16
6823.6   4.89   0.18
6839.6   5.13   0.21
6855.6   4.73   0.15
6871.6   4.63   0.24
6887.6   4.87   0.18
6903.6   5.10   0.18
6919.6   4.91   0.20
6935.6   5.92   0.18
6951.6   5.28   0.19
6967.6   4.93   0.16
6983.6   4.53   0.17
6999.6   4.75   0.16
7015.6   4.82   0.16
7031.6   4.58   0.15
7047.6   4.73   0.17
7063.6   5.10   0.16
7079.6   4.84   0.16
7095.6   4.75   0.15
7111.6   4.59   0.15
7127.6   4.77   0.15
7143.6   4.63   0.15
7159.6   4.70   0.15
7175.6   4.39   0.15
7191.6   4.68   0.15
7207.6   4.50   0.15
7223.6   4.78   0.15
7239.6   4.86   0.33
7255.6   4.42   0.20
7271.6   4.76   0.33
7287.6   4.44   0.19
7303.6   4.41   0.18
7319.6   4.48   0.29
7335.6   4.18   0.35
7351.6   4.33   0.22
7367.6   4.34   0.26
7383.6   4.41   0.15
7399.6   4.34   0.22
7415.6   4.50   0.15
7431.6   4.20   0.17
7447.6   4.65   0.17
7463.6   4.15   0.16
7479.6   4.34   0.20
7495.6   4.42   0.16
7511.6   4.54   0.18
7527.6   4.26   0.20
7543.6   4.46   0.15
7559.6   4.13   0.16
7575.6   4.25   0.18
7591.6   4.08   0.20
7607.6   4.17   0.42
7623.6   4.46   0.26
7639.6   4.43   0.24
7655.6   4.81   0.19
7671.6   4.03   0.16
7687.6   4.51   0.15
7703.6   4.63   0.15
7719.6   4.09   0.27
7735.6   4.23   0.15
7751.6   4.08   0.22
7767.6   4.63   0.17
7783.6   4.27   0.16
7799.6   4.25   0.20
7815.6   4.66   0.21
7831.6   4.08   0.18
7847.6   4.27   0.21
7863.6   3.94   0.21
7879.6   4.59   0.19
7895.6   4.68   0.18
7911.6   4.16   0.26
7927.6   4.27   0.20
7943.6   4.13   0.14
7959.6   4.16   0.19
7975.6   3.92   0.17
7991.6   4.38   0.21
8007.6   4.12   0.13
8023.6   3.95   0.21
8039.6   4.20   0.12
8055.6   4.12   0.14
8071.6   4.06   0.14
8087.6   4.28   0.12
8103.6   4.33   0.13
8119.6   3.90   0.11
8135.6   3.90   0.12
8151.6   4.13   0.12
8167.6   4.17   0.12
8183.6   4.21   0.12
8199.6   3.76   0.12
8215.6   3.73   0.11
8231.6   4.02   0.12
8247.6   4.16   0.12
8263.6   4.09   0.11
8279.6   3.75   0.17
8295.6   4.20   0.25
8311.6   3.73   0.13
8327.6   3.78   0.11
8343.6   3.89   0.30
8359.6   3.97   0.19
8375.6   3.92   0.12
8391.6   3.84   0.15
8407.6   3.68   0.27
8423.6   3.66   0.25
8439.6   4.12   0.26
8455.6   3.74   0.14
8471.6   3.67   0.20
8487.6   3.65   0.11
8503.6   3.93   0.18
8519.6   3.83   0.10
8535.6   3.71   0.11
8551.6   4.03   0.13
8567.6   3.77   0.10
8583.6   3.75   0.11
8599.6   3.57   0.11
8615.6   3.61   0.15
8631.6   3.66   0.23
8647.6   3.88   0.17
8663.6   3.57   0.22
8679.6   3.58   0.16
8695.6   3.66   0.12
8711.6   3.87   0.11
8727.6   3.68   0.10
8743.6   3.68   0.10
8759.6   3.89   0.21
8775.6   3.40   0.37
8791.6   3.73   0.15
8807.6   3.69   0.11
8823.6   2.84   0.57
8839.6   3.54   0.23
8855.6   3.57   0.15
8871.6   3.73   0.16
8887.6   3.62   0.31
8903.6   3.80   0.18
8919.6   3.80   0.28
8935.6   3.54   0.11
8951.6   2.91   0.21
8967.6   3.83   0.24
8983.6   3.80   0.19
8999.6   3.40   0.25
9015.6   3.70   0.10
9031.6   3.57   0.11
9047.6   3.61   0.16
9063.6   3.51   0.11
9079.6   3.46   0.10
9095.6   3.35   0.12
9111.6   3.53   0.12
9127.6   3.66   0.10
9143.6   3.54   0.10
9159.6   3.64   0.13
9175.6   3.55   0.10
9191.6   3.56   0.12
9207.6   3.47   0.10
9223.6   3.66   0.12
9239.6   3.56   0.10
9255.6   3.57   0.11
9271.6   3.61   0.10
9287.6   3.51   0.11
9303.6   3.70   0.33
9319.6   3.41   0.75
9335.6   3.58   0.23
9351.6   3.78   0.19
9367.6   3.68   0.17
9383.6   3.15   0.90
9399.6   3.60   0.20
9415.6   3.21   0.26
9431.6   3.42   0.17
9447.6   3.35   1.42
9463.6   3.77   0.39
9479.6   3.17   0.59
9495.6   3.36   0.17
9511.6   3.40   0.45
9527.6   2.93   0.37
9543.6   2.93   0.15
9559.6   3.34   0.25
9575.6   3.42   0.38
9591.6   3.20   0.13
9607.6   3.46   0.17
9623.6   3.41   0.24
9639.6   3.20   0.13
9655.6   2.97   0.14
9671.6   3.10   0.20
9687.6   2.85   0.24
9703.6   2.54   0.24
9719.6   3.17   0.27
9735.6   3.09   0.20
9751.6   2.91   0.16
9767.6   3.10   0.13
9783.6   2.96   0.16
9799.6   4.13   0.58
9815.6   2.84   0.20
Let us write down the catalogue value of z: 0.033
